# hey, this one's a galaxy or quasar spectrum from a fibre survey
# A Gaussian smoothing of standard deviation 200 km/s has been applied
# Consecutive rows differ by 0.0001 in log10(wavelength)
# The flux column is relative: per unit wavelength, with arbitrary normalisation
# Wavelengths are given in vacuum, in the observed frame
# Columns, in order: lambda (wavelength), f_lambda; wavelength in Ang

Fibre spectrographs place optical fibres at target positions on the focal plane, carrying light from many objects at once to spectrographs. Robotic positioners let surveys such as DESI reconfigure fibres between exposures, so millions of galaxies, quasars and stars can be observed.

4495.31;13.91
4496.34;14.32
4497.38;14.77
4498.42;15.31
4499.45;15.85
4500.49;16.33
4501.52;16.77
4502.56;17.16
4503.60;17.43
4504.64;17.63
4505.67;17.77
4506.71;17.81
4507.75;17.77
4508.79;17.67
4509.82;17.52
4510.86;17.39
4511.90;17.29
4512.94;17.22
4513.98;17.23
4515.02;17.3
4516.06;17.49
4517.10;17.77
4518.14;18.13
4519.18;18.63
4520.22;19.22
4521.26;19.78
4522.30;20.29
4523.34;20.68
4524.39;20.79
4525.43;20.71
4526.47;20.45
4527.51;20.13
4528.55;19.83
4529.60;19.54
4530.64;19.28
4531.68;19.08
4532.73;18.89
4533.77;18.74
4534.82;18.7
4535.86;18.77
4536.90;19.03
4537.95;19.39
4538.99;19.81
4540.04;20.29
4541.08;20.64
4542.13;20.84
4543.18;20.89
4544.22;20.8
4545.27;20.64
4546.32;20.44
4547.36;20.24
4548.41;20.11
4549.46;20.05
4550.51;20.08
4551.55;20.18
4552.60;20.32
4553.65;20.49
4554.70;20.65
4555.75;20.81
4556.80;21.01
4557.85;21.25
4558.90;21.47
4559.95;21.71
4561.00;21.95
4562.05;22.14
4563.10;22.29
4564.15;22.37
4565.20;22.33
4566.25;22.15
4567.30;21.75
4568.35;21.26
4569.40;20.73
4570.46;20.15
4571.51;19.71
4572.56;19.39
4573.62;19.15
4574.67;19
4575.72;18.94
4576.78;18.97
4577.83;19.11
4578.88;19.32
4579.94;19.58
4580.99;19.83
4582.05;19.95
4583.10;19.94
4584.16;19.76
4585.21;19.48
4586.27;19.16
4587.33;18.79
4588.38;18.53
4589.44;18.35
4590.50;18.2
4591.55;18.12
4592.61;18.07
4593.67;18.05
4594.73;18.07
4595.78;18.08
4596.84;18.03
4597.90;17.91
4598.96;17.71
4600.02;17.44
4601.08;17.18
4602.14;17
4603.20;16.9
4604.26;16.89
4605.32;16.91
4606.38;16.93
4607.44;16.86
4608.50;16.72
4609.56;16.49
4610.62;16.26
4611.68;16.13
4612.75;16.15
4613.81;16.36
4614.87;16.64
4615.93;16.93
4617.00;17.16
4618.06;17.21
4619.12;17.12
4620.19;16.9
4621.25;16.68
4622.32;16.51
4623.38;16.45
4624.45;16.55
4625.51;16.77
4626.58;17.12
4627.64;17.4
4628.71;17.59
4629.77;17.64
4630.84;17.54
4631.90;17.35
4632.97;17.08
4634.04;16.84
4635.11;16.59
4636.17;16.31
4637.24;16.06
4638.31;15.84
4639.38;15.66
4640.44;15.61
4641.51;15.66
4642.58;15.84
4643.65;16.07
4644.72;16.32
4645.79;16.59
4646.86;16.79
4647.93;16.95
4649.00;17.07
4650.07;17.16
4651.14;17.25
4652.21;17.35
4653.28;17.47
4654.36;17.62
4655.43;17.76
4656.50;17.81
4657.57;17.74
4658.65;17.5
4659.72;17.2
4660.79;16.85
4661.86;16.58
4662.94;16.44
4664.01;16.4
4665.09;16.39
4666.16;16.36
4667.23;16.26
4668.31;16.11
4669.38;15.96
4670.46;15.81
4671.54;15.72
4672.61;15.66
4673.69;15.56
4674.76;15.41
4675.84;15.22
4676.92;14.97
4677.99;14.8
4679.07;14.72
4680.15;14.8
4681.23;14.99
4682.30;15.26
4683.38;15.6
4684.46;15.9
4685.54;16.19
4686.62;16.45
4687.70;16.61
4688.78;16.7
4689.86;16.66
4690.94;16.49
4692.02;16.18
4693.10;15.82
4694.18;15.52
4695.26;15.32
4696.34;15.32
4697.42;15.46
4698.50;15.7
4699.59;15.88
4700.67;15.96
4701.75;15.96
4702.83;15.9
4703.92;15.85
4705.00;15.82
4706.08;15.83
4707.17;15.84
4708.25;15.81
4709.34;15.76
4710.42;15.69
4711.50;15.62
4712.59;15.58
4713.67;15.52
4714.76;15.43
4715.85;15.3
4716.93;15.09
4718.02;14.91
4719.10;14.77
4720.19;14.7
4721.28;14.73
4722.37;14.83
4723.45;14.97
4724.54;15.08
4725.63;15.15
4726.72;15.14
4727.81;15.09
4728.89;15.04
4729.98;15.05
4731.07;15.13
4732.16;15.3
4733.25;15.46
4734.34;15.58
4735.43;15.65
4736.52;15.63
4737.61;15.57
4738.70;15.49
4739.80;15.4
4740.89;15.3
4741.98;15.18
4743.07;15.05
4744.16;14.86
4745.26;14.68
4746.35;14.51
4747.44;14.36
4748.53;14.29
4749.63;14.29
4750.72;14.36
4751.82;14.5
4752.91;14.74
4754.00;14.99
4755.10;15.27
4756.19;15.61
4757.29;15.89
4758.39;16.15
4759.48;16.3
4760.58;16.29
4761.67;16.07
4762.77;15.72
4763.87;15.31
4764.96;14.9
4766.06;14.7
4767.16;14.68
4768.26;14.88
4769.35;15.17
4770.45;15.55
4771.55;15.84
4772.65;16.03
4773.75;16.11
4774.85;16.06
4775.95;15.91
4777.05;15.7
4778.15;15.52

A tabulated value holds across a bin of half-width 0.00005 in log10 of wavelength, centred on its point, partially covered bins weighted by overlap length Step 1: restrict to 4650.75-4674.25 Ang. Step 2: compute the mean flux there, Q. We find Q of 16.7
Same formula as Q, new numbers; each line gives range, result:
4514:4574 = 20.2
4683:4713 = 15.9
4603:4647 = 16.7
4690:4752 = 15.3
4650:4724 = 15.9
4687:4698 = 16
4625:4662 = 16.9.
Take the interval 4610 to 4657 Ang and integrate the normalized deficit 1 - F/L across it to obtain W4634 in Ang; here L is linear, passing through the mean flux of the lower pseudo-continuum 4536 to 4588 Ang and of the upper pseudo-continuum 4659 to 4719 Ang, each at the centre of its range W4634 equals 2.6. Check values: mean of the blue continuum 20.4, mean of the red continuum 15.8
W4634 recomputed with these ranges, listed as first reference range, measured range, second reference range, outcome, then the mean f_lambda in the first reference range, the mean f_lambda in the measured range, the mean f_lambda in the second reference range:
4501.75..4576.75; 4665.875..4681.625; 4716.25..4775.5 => 1.2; 19.7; 15.5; 15.2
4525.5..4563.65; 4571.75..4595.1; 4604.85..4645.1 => -0.6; 20.3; 19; 16.6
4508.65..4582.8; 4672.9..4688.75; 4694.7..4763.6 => 1.0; 19.9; 15.5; 15.3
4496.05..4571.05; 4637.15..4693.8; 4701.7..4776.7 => 1.7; 19.4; 16.3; 15.3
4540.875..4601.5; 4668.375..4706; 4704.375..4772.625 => 2.1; 19.9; 15.7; 15.3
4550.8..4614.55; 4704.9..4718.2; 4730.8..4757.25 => 0.3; 19.1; 15.6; 15.1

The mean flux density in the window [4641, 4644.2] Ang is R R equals 15.8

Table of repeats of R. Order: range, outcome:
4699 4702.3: 15.9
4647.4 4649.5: 17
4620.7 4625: 16.6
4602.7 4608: 16.9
